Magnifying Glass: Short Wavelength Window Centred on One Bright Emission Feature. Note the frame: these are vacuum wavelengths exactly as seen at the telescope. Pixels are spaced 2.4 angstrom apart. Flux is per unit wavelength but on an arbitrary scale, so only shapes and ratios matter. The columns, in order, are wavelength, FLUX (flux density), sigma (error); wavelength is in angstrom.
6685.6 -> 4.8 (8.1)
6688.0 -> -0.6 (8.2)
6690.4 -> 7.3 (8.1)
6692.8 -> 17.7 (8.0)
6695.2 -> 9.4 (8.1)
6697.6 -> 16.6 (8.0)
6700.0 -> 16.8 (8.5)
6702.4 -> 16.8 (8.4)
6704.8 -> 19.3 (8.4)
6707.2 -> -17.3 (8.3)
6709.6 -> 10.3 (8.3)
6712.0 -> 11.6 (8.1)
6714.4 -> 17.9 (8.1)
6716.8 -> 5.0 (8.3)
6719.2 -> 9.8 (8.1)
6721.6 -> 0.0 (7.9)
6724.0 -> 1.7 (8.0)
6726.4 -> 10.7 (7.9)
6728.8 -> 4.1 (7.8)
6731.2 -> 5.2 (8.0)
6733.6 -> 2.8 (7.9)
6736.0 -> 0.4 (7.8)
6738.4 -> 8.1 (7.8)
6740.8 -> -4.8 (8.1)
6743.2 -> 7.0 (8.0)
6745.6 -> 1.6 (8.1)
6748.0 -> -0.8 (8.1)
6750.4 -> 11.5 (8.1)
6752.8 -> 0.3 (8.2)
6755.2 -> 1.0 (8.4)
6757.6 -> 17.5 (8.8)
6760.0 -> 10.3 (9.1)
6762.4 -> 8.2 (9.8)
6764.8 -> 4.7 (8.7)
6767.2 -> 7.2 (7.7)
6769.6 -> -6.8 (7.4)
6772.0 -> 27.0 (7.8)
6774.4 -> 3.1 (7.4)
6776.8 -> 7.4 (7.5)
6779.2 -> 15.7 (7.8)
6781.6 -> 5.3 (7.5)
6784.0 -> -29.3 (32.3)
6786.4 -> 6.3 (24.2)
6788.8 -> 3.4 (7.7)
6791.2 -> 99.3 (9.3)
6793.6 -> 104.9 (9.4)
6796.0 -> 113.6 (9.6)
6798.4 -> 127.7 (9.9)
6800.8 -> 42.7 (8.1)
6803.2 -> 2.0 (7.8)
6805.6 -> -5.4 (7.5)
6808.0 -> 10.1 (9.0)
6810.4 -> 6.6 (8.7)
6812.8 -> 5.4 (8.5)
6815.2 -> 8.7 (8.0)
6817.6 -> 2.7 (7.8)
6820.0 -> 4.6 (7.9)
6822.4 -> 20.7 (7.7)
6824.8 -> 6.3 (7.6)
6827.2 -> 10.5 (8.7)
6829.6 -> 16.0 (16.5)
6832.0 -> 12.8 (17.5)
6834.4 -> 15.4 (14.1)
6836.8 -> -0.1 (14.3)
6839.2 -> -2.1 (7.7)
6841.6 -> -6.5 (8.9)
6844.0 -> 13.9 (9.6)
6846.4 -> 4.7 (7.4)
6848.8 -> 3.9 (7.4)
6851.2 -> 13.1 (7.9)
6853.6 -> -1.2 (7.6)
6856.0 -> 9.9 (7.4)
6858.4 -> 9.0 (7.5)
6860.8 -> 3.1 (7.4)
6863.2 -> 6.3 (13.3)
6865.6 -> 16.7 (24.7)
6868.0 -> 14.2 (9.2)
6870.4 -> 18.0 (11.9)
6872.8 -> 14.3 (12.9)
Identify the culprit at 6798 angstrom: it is [O II] 3727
